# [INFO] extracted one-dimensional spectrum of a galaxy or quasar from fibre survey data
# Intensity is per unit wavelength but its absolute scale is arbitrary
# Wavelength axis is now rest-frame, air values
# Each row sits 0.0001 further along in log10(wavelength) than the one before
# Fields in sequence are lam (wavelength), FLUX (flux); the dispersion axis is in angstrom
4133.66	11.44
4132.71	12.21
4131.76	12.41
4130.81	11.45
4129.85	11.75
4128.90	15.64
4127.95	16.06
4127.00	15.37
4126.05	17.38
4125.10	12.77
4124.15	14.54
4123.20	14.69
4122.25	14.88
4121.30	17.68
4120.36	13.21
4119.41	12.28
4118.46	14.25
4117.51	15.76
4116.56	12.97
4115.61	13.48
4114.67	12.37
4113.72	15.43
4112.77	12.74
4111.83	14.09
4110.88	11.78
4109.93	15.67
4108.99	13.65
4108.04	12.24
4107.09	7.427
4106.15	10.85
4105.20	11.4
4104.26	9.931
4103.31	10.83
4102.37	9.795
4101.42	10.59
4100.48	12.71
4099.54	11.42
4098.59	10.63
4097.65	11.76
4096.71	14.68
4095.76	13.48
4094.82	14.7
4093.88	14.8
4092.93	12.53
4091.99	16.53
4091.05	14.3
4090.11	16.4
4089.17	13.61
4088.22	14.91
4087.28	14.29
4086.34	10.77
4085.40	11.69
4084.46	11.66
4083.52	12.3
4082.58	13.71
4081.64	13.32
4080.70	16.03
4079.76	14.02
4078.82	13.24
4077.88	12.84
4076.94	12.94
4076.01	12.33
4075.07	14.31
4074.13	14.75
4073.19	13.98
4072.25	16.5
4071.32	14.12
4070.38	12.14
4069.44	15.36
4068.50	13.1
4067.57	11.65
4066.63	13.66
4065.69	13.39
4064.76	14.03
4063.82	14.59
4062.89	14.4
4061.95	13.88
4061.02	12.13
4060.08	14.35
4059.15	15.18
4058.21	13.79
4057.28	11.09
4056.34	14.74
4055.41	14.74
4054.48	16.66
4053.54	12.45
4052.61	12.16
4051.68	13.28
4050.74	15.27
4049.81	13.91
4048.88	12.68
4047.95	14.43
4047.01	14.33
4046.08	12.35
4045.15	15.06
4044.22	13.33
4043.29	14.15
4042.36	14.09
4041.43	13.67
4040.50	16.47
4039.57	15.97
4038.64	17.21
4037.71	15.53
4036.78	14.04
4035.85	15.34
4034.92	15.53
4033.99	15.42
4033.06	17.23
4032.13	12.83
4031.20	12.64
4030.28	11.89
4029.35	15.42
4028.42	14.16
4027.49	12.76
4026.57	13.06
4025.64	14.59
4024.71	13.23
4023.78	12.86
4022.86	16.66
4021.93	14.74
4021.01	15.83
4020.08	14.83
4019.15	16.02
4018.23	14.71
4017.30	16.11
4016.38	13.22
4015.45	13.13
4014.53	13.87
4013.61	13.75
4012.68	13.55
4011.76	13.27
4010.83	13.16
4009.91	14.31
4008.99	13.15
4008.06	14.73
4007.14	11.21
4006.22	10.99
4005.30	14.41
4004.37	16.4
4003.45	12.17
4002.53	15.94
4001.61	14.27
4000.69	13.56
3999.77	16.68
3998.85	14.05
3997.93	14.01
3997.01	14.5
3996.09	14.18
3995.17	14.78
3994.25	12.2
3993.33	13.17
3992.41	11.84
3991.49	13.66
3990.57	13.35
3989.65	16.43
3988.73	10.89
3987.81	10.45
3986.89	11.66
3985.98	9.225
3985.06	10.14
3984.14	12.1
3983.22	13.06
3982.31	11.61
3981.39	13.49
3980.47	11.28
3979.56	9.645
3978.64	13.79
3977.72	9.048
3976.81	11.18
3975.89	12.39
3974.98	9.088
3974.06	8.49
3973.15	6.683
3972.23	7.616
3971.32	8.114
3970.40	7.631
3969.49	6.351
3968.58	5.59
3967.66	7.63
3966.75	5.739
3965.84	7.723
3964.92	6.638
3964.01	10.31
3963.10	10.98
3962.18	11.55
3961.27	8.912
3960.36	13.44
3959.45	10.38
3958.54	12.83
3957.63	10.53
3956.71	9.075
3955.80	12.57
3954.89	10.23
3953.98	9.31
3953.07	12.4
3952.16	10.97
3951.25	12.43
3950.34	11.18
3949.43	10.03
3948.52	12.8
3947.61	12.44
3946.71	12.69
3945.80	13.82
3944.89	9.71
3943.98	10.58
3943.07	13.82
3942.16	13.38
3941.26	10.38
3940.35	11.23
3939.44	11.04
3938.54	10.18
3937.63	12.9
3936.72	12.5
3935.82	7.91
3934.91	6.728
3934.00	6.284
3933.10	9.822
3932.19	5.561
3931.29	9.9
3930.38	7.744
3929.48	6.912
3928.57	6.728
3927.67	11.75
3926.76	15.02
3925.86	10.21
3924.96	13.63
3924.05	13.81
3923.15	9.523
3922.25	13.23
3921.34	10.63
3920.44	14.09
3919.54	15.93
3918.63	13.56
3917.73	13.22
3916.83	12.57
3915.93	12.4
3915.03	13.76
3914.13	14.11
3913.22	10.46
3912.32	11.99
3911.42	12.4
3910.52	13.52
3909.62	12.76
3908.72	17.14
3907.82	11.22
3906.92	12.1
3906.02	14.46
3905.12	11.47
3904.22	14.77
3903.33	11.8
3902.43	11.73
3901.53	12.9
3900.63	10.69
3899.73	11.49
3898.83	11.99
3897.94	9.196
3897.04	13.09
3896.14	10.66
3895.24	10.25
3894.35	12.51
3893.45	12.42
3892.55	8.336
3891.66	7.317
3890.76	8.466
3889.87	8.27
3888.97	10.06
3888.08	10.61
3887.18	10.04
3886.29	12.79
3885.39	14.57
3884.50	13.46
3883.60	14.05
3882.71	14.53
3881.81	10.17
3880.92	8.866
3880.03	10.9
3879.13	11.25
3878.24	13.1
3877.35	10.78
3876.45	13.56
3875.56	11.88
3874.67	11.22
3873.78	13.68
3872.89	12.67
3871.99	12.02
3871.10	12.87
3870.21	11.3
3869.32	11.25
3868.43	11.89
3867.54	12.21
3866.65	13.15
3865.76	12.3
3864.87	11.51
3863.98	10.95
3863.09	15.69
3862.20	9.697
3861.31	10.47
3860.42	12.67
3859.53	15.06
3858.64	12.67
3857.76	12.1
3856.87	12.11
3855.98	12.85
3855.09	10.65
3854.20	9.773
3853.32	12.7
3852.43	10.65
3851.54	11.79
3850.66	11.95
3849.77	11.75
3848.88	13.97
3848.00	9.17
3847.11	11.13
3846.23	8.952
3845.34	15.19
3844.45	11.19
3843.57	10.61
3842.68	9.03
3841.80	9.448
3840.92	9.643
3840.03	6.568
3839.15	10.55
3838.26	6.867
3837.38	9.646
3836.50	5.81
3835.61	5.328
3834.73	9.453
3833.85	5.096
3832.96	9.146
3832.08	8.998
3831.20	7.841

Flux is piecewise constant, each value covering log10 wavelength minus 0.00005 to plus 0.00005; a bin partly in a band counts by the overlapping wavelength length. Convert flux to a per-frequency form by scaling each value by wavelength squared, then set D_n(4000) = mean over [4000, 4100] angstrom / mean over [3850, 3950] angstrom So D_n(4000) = 1.3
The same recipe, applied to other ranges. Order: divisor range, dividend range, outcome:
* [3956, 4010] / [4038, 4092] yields 1.27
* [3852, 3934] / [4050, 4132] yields 1.27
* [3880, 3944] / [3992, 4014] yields 1.26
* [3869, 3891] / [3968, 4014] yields 1.09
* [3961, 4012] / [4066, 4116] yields 1.19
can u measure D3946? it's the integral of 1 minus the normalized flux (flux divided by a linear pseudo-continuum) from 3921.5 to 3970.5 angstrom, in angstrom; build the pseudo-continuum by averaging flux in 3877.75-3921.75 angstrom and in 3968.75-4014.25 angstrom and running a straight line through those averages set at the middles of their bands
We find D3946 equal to 7.13 angstrom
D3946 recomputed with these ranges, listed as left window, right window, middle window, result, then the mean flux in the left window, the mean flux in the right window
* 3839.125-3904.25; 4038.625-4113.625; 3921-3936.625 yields 2.9 angstrom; 11.5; 13.4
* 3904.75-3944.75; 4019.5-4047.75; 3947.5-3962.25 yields 1.4 angstrom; 11.5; 14.5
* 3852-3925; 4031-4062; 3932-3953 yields 3.2 angstrom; 12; 14.3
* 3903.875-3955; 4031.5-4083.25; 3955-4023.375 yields 4.2 angstrom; 11.6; 14.1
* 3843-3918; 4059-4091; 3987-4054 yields -4.3 angstrom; 11.9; 13.7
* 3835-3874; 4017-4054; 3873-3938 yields 2.8 angstrom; 11.2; 14.4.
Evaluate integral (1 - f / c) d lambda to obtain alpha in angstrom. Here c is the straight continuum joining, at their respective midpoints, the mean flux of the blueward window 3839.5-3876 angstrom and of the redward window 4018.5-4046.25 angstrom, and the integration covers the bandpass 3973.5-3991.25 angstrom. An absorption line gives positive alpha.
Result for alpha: 3.0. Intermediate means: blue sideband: 11.6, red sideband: 14.6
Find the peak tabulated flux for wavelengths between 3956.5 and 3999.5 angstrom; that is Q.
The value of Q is 16.43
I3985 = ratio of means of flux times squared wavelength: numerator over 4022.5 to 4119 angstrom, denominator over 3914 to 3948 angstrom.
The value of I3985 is 1.3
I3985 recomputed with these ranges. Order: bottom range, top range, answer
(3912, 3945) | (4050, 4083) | 1.33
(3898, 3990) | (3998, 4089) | 1.34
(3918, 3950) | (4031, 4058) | 1.37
